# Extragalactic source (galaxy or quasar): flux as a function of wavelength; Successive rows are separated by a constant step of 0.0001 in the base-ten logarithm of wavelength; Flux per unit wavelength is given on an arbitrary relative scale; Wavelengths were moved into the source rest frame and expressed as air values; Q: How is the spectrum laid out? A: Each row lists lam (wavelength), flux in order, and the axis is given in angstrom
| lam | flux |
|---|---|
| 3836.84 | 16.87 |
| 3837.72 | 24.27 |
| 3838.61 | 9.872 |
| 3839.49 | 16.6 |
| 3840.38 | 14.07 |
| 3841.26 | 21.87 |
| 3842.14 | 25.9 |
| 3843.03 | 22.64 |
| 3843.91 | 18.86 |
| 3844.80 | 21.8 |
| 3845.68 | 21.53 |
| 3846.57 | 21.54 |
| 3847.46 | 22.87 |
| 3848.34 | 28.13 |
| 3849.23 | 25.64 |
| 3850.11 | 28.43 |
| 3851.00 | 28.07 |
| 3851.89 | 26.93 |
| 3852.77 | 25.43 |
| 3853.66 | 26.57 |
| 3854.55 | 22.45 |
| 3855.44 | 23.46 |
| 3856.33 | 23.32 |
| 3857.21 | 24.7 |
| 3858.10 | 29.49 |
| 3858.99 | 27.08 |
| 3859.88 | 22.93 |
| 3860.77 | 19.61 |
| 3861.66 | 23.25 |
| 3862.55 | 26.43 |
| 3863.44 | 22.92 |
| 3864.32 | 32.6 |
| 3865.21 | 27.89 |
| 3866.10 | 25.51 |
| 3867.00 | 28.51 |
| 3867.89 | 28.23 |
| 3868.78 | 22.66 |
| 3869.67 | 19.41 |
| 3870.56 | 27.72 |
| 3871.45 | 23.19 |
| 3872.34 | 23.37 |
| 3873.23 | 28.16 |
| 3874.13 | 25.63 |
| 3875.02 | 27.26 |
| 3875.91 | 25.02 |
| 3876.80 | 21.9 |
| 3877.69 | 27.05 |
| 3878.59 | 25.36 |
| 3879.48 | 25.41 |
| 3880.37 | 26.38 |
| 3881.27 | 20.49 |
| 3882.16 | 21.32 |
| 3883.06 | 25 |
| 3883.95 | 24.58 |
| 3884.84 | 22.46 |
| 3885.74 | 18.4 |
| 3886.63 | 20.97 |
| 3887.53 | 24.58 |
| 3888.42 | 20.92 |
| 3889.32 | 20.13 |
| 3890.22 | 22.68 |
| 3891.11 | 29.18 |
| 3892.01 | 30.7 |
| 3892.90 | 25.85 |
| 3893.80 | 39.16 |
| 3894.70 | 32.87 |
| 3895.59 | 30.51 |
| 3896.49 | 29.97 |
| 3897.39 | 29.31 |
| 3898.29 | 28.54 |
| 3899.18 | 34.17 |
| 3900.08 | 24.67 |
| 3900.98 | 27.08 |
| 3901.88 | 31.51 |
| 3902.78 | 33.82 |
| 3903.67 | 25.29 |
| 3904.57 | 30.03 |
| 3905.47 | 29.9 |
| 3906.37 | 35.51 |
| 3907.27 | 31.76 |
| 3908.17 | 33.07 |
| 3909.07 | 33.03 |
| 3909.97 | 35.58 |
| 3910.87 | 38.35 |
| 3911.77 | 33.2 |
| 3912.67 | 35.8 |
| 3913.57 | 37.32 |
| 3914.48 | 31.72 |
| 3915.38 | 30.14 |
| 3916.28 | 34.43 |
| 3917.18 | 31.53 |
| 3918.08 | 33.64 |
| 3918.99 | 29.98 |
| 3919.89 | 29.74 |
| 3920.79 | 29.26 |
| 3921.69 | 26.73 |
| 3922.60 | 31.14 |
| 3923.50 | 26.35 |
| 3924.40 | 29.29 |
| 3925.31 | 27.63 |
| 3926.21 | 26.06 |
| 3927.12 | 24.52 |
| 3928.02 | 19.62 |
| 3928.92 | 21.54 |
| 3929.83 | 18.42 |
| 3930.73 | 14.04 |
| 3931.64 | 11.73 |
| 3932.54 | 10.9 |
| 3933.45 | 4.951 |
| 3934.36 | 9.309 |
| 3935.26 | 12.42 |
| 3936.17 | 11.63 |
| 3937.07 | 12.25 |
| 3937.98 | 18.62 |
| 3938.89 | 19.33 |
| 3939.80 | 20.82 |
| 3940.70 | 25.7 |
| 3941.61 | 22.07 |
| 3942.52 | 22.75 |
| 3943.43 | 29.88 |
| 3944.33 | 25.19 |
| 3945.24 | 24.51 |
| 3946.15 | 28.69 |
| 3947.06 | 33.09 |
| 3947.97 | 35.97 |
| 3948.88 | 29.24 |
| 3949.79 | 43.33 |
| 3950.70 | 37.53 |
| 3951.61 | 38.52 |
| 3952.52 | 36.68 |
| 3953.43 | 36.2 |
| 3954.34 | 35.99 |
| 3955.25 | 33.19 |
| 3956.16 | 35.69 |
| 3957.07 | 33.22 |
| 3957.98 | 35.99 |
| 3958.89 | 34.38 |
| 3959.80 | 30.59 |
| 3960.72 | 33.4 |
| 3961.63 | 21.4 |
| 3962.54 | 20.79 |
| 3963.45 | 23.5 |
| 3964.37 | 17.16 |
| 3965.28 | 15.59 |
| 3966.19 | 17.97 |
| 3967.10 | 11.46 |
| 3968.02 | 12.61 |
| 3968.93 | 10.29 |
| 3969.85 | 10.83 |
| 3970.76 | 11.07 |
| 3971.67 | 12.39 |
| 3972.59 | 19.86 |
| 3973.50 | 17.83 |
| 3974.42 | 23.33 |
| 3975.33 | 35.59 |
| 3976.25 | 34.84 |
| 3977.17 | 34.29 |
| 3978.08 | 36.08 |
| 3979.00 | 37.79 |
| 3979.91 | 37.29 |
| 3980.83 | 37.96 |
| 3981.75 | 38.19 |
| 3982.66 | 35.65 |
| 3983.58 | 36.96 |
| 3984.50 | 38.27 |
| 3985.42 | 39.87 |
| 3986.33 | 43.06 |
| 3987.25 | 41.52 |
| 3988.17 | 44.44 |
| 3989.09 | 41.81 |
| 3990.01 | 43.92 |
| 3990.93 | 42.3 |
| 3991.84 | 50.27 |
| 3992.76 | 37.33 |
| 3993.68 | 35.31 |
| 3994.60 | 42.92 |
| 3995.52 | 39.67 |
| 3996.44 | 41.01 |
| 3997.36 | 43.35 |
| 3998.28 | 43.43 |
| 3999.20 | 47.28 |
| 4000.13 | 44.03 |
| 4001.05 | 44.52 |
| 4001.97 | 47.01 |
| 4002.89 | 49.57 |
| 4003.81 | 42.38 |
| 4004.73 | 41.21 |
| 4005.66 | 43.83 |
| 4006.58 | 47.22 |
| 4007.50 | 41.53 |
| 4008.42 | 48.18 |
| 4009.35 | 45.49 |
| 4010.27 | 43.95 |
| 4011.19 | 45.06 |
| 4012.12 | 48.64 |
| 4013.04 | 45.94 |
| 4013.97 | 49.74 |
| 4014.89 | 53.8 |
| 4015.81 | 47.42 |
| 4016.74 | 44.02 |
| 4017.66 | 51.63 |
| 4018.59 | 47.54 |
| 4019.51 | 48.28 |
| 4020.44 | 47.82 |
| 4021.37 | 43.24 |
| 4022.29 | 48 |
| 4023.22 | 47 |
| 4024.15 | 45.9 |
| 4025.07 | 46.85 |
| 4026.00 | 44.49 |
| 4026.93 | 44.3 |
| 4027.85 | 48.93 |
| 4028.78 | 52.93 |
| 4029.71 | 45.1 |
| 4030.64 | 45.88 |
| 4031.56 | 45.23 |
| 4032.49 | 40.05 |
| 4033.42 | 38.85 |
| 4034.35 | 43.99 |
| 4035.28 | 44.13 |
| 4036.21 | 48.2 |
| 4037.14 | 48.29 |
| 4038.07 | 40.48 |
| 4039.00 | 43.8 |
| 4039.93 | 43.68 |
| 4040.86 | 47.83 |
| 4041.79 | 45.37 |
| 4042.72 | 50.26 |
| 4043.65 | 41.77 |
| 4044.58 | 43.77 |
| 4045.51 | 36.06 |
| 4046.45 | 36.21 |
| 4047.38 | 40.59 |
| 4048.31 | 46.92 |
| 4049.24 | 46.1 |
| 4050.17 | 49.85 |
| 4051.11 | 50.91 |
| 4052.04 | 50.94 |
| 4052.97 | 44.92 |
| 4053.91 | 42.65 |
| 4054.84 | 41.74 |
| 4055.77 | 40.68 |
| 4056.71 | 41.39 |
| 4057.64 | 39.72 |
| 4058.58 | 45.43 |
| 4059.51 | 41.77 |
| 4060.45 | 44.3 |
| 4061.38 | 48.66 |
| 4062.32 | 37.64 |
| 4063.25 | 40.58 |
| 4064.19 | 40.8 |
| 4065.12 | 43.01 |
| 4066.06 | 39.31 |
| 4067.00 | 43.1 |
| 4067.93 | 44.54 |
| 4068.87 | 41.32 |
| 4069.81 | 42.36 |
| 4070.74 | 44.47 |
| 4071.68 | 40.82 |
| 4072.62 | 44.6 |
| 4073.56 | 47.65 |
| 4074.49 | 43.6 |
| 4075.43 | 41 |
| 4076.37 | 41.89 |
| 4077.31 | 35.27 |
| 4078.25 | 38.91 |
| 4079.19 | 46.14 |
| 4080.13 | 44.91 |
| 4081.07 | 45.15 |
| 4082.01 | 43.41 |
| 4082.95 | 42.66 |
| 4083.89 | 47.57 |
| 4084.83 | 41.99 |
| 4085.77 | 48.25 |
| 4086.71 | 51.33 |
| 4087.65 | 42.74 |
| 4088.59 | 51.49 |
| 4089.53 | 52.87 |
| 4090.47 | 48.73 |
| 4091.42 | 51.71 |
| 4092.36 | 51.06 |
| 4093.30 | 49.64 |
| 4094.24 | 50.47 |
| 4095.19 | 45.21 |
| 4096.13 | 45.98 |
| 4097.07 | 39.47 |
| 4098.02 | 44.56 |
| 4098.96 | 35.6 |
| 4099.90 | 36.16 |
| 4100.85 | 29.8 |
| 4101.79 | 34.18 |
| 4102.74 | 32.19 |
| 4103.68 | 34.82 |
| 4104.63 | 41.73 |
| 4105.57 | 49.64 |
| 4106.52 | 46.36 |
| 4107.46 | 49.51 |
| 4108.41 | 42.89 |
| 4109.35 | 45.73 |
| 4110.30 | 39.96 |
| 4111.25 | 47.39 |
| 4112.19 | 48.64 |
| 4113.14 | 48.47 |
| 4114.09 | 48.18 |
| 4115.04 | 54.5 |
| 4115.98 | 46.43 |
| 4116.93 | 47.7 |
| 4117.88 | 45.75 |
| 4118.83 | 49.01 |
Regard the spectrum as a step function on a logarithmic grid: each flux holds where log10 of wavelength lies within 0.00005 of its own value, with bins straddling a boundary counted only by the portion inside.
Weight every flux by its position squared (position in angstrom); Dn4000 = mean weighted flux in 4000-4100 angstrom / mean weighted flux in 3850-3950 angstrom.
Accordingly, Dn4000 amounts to 1.86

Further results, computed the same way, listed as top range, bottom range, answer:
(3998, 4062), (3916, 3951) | 1.97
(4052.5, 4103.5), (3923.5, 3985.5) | 1.79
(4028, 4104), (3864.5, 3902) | 1.84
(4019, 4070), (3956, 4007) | 1.35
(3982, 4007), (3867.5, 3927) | 1.58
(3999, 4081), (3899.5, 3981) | 1.76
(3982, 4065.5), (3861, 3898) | 1.86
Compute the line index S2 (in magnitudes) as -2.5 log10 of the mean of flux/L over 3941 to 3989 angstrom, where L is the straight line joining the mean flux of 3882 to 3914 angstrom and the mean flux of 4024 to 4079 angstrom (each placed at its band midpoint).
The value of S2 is 0.20 mag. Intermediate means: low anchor 29.2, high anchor 43.7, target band 29.6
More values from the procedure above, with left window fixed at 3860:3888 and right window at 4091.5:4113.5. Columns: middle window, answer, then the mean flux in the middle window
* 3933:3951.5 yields 0.268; 23.7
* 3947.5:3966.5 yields 0.012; 30.9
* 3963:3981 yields 0.398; 22.7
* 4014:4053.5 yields -0.216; 45.8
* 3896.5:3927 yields -0.126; 31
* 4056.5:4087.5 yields -0.064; 43.2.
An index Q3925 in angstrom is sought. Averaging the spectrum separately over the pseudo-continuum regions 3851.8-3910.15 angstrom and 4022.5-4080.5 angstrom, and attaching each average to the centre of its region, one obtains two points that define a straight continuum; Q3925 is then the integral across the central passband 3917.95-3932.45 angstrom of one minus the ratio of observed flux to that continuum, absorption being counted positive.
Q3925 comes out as 3.1 angstrom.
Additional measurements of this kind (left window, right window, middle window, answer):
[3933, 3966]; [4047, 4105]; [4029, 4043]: -2.5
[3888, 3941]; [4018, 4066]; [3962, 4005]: 3.8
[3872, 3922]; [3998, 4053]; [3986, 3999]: -0.3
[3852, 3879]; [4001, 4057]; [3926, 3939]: 7.0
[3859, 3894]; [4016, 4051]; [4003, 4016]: -1.2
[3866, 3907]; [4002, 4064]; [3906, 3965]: 9.3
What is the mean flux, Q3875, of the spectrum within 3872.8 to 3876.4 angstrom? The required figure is 26.4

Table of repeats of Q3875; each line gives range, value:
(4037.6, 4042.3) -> 44.3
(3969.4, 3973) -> 13.5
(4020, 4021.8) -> 45.4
